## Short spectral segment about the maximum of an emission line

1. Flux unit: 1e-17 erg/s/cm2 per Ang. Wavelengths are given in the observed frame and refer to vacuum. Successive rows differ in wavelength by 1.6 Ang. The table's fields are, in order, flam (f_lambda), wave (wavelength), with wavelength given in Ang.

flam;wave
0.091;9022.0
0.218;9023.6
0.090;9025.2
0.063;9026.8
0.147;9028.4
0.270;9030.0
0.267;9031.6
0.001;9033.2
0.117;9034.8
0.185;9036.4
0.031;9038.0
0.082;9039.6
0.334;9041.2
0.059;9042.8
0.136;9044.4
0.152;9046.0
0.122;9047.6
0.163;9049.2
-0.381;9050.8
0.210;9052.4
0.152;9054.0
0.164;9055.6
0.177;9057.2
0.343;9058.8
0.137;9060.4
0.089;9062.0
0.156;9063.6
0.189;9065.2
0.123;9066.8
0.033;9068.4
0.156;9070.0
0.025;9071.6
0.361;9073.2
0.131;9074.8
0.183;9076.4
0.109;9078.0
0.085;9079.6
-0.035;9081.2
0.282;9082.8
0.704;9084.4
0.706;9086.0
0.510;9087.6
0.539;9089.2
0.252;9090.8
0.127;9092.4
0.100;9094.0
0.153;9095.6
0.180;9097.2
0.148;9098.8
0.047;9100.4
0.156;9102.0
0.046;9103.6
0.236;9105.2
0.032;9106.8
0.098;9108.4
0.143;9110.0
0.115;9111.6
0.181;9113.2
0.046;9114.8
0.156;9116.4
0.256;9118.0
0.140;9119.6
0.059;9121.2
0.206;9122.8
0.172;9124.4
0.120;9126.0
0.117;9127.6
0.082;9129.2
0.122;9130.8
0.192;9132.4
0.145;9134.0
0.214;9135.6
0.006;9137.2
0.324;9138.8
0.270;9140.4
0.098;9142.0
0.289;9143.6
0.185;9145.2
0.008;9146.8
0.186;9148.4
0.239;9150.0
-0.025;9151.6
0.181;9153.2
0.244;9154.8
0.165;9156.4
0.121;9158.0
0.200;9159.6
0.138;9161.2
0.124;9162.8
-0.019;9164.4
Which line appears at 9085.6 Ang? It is [O III]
